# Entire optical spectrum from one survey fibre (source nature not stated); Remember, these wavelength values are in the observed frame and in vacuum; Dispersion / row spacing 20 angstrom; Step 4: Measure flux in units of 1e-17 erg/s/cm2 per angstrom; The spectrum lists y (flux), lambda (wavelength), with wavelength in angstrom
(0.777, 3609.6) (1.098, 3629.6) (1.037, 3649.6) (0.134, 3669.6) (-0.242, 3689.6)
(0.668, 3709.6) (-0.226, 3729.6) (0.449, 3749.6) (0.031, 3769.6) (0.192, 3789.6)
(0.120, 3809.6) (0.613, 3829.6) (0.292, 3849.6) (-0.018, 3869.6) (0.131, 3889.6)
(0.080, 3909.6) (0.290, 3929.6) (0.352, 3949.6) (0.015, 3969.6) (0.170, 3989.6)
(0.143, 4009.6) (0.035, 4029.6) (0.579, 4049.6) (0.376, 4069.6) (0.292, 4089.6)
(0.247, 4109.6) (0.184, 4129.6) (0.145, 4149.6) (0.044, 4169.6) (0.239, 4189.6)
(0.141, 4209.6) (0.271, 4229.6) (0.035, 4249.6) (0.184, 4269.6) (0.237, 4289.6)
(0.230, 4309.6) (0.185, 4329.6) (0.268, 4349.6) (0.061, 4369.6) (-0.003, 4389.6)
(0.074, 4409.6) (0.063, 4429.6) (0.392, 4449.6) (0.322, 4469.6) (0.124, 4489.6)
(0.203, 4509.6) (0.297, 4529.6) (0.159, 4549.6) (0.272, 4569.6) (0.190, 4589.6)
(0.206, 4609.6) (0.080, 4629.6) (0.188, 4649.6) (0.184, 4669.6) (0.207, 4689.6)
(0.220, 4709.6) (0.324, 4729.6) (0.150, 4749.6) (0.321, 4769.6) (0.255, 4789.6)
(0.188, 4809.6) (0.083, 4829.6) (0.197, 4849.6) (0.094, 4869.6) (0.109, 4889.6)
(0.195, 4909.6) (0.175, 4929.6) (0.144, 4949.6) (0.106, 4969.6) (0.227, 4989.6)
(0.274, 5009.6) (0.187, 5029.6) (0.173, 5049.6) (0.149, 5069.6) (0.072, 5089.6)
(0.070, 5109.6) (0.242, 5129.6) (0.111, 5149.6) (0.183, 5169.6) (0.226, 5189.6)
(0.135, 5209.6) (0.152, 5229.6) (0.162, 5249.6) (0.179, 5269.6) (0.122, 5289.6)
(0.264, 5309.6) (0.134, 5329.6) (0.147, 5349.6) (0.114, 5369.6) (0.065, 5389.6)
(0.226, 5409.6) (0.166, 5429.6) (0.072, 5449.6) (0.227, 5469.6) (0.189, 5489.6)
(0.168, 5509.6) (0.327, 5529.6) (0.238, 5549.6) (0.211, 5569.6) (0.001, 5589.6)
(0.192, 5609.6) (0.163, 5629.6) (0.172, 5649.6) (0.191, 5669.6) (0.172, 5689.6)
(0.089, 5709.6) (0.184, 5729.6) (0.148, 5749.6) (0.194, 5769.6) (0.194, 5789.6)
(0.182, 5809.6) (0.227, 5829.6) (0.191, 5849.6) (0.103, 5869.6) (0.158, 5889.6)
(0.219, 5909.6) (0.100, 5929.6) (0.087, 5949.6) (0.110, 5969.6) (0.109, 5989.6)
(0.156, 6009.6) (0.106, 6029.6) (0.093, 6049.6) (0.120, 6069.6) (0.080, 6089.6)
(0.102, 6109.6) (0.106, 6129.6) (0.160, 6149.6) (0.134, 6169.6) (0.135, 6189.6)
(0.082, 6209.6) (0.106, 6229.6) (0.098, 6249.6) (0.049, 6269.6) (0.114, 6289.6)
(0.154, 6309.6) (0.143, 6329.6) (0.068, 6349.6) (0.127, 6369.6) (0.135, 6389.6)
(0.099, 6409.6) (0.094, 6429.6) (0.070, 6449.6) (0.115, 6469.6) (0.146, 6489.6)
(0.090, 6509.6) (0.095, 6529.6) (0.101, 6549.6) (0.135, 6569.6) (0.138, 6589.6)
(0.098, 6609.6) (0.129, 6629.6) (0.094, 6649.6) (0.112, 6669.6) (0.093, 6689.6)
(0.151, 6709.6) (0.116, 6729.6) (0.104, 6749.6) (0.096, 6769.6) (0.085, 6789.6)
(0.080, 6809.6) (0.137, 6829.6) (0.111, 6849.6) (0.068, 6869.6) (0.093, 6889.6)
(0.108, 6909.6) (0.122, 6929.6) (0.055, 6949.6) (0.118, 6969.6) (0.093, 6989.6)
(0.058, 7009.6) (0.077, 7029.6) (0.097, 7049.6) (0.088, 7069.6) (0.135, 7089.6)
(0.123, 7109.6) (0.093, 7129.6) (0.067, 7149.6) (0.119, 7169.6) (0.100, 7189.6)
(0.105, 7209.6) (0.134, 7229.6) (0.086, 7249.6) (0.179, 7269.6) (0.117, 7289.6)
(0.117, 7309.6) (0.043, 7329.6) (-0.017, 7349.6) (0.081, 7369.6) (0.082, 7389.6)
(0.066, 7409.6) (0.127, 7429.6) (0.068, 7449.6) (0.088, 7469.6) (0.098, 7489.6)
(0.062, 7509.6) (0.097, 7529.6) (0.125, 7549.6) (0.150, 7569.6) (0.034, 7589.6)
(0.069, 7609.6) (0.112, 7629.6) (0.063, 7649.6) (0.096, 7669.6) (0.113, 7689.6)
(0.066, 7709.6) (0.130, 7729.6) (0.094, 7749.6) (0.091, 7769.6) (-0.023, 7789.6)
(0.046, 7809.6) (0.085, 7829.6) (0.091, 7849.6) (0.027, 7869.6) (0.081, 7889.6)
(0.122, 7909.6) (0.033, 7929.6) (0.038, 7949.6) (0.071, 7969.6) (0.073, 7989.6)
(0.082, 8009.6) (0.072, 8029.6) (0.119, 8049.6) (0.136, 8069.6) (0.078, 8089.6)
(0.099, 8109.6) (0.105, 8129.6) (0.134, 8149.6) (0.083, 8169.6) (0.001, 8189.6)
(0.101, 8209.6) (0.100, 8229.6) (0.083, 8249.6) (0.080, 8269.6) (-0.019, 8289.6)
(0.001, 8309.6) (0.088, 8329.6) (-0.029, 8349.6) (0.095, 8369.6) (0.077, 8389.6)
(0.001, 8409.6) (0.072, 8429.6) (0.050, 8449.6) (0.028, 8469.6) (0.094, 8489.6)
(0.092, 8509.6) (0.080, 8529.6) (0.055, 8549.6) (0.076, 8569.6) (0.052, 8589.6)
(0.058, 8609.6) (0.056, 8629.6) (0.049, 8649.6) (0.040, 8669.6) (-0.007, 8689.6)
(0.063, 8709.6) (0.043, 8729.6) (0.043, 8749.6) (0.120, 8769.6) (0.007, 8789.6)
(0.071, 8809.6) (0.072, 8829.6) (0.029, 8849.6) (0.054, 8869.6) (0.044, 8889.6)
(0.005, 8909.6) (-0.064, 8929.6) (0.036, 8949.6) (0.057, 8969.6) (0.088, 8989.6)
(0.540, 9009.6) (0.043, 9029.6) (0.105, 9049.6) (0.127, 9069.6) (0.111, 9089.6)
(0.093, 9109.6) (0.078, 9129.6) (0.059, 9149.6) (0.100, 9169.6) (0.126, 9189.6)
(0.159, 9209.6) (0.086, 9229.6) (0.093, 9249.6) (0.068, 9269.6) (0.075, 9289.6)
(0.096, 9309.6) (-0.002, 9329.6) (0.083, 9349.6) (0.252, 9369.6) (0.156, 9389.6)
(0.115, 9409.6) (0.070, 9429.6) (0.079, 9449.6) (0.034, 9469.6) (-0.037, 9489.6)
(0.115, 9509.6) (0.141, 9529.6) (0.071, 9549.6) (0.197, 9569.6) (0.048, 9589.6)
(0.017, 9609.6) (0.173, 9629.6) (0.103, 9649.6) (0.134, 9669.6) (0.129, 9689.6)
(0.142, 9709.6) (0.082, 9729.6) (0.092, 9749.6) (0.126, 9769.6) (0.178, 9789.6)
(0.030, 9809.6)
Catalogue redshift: 1.416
